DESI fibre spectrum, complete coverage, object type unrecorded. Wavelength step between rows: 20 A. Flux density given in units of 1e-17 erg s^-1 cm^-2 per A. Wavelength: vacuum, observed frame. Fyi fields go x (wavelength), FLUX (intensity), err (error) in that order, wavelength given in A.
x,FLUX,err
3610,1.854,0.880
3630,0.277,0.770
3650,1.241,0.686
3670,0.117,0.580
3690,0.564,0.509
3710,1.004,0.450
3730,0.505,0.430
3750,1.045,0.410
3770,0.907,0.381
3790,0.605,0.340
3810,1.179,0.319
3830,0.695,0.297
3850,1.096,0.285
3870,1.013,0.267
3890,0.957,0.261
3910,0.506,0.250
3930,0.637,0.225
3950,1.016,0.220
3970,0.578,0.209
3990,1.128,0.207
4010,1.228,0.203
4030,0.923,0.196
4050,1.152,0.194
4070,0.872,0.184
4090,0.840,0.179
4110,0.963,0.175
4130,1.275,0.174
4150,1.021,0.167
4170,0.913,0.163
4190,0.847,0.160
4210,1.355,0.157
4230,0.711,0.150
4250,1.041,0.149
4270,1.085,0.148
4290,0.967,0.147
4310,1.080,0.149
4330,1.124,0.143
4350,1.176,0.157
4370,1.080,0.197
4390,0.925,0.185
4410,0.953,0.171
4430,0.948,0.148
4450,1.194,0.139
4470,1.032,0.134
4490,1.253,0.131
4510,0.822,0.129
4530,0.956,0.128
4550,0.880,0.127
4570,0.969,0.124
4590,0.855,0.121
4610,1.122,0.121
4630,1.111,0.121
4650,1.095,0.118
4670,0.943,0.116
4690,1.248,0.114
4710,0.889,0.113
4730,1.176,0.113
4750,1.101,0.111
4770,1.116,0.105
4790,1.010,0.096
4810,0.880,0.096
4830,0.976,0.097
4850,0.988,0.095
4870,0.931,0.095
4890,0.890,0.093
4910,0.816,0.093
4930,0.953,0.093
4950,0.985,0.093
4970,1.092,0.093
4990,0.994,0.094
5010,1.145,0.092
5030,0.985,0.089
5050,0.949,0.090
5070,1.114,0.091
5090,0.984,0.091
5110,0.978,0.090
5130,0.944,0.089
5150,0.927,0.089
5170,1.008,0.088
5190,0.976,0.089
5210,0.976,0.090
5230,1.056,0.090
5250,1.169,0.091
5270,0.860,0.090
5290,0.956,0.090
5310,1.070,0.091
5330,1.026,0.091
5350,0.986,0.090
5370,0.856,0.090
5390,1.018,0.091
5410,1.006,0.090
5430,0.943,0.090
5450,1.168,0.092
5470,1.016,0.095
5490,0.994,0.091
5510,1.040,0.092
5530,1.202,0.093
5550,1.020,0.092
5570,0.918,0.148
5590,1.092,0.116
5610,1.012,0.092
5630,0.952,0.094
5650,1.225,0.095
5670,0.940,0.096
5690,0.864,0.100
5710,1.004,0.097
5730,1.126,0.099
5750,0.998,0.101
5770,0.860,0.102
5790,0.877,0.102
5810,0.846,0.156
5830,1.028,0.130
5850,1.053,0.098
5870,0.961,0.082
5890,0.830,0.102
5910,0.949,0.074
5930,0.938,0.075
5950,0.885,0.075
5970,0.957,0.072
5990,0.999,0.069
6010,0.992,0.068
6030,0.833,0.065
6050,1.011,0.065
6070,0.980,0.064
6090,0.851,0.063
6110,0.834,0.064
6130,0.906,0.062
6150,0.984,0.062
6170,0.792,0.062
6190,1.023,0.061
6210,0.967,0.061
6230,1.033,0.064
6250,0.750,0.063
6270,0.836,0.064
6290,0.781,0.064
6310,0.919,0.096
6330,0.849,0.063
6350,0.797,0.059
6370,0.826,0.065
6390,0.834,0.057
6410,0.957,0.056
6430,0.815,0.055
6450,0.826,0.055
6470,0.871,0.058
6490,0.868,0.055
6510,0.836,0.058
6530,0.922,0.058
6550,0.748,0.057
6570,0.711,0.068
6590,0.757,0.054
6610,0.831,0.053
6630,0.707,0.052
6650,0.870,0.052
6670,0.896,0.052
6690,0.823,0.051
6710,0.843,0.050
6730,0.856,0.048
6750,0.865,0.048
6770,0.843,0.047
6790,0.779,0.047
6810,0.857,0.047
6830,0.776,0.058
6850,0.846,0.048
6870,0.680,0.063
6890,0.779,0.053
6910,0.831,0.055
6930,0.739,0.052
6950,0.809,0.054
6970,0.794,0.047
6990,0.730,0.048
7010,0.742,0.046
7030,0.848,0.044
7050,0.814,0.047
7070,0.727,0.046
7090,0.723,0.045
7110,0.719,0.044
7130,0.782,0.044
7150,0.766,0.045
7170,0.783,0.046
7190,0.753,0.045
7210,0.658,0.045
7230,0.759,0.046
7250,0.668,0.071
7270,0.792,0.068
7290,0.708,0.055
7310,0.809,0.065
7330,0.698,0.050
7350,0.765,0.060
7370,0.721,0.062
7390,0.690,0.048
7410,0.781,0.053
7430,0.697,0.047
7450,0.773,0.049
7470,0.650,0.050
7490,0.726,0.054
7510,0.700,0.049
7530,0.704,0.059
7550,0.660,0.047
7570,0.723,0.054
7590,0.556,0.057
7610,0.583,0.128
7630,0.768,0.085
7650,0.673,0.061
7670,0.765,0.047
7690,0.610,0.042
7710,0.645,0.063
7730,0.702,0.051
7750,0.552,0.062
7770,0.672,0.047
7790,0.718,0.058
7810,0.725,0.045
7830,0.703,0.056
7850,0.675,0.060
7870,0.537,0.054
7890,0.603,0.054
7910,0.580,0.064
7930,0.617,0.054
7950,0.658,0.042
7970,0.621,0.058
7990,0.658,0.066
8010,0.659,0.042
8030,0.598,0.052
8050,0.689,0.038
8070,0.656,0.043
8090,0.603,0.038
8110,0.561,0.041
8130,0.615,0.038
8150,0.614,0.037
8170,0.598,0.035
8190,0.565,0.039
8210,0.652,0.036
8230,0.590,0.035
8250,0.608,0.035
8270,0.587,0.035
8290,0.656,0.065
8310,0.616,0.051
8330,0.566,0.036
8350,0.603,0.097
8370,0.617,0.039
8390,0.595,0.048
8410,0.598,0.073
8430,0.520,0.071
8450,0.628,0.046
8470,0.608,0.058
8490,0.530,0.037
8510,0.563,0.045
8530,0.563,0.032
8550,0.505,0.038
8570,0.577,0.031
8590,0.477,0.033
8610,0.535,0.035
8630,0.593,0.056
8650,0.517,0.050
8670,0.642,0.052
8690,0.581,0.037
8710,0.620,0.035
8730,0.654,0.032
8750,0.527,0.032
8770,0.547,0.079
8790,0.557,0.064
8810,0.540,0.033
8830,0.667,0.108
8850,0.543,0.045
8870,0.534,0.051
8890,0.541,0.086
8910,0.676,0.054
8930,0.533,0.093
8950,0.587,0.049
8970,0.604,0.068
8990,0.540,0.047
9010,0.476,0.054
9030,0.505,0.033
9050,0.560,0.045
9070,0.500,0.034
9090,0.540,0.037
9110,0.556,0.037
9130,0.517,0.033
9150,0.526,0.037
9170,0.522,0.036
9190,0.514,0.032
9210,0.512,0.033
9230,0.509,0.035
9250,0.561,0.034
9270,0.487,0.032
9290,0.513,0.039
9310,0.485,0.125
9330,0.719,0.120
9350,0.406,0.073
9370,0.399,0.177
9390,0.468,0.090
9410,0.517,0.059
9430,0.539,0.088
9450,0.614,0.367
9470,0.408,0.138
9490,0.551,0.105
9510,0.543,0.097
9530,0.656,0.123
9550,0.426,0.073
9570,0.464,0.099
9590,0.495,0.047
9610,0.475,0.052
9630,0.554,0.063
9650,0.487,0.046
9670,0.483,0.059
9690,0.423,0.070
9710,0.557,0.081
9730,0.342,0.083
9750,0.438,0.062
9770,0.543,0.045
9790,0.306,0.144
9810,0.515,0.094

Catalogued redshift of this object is -0.001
